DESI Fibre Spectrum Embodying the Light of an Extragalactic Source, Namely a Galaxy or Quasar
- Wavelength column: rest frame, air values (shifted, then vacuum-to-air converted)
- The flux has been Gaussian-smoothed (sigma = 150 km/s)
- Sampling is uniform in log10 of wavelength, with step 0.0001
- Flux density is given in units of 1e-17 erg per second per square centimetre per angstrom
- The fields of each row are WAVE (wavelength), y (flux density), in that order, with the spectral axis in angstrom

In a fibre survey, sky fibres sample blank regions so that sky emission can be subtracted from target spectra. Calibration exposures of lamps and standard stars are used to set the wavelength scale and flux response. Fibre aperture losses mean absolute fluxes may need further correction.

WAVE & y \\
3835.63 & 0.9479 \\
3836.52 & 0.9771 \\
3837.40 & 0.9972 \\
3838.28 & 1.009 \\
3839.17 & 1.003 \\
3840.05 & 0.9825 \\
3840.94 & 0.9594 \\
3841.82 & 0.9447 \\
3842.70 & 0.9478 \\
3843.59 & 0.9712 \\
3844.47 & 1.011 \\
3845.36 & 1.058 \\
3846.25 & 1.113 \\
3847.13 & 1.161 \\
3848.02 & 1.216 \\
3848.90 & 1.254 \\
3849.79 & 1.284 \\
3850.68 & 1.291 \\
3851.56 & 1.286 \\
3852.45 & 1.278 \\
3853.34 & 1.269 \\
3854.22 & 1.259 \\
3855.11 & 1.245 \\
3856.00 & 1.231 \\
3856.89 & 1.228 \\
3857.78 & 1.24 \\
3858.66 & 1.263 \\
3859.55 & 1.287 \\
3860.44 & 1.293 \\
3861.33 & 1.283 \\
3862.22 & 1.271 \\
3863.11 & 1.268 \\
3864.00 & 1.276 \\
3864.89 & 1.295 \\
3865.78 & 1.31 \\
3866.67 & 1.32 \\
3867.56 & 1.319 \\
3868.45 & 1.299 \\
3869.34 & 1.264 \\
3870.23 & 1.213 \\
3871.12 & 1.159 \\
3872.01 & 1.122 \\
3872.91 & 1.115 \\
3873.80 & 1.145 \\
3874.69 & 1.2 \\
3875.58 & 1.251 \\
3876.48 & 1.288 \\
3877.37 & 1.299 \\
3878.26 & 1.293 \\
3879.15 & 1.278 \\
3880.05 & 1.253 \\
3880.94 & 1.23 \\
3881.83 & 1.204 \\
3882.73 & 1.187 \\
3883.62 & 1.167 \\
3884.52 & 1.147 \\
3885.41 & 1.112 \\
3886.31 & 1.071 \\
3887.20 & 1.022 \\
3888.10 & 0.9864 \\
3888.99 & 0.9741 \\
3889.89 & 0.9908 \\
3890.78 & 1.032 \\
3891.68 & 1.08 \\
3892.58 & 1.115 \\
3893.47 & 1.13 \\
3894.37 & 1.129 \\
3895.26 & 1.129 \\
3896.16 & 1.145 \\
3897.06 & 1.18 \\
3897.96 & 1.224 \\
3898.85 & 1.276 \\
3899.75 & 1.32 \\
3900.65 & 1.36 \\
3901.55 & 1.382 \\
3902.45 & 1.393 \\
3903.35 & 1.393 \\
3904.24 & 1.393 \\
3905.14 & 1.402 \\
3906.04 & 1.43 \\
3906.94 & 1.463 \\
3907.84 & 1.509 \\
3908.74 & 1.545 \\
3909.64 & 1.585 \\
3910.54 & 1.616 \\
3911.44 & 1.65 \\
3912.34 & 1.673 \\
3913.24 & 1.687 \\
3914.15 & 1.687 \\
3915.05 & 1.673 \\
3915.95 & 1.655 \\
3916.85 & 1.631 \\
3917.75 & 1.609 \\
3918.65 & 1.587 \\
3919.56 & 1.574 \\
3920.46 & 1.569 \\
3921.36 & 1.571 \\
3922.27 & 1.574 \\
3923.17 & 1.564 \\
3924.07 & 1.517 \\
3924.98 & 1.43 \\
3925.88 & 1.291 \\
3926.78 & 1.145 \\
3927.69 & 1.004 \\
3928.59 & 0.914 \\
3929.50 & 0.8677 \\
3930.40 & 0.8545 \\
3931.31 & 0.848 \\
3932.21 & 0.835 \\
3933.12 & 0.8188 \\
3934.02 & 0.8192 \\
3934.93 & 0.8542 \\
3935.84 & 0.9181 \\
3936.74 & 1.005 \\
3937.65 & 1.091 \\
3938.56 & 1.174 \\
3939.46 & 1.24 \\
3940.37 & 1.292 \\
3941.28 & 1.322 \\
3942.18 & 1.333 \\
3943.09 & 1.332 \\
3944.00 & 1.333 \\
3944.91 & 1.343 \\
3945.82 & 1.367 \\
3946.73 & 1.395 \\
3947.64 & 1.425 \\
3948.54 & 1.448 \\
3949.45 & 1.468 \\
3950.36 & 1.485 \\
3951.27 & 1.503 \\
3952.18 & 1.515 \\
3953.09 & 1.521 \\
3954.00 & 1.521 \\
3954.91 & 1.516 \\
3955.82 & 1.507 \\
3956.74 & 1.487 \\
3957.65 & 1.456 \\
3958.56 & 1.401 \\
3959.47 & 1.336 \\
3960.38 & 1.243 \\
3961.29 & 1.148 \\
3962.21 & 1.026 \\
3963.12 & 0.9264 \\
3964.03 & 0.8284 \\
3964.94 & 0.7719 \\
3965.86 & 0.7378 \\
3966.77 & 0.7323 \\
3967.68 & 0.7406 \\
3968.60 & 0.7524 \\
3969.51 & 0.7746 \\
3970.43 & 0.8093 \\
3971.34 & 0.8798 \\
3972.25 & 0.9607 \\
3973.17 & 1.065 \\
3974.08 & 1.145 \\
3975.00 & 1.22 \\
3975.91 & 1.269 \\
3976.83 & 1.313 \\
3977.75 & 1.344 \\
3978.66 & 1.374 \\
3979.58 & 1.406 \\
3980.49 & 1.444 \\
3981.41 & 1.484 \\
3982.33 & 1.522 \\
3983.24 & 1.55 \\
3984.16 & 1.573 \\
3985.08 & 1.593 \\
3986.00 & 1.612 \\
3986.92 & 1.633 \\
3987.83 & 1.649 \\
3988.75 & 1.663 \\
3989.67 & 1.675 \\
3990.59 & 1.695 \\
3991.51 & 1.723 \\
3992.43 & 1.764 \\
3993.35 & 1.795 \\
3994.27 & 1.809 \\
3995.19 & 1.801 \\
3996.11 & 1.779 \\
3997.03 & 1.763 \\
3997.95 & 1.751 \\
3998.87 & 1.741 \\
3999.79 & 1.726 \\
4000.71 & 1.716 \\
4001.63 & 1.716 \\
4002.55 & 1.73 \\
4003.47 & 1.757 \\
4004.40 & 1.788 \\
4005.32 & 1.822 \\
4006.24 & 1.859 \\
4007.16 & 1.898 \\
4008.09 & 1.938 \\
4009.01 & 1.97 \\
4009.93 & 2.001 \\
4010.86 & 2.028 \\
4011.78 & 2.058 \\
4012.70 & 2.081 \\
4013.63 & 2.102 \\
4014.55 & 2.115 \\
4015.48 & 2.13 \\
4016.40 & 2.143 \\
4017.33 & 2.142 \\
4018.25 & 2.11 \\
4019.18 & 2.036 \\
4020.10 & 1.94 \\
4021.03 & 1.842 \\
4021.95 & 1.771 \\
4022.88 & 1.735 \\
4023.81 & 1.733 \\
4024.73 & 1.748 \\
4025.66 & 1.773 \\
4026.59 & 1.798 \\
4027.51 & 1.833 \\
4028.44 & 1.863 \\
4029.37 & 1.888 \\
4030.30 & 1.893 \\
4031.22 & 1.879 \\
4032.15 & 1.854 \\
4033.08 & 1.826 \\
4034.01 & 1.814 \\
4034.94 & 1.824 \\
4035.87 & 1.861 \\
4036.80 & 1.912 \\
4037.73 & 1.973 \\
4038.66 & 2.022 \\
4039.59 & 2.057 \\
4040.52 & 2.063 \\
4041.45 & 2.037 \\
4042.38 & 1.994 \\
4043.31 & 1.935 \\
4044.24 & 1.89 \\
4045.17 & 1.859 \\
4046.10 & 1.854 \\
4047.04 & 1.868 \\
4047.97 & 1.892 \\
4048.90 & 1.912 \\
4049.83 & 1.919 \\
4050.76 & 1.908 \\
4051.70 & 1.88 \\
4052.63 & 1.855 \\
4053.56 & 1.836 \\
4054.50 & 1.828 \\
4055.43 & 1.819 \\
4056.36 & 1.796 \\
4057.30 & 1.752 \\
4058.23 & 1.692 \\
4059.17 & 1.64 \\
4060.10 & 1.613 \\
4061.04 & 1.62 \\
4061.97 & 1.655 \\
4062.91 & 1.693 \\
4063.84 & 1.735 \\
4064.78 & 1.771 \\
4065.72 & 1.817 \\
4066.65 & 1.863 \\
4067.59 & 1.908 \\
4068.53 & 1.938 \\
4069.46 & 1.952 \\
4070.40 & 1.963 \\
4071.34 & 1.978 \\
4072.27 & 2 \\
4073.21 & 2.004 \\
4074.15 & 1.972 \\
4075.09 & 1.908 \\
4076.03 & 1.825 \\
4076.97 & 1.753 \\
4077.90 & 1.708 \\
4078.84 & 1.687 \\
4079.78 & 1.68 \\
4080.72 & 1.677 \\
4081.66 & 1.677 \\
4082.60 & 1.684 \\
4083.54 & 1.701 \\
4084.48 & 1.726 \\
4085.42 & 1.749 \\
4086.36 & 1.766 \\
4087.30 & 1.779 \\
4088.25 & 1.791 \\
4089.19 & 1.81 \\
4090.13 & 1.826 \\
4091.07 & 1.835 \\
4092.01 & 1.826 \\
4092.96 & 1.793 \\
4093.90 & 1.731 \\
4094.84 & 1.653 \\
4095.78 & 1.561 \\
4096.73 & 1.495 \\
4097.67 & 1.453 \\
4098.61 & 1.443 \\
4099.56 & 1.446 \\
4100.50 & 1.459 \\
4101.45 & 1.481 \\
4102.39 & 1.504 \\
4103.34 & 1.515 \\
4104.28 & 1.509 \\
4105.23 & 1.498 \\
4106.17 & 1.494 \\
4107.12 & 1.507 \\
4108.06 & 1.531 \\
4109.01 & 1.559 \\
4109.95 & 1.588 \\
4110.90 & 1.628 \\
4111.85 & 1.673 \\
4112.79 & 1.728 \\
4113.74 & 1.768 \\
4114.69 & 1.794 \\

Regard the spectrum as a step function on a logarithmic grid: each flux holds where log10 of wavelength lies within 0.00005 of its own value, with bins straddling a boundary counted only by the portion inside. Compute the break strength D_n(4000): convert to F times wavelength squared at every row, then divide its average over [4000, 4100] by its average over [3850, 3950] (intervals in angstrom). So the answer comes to 1.55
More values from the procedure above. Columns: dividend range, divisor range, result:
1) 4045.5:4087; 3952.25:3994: 1.45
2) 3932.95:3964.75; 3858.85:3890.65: 1.10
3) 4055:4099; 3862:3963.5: 1.48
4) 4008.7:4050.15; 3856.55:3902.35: 1.73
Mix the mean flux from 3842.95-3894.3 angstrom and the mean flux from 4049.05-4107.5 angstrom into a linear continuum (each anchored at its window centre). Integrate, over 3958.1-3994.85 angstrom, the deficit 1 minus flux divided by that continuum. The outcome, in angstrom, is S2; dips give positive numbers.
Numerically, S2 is 4.72 angstrom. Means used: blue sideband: 1.19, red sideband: 1.73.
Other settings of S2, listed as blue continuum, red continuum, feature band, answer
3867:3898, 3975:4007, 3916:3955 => 2.9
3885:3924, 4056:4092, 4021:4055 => -3.5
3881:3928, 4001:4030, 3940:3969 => 6.2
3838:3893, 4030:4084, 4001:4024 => -3.4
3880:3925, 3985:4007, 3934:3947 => 2.7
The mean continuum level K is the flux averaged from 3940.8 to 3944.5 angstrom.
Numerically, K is 1.33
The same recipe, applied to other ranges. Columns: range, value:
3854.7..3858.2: 1.23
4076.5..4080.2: 1.71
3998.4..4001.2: 1.73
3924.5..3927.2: 1.29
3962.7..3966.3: 0.815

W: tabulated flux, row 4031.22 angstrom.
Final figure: 1.879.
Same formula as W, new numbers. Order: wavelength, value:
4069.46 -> 1.952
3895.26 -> 1.129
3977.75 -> 1.344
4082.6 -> 1.684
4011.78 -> 2.058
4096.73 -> 1.495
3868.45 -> 1.299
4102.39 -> 1.504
